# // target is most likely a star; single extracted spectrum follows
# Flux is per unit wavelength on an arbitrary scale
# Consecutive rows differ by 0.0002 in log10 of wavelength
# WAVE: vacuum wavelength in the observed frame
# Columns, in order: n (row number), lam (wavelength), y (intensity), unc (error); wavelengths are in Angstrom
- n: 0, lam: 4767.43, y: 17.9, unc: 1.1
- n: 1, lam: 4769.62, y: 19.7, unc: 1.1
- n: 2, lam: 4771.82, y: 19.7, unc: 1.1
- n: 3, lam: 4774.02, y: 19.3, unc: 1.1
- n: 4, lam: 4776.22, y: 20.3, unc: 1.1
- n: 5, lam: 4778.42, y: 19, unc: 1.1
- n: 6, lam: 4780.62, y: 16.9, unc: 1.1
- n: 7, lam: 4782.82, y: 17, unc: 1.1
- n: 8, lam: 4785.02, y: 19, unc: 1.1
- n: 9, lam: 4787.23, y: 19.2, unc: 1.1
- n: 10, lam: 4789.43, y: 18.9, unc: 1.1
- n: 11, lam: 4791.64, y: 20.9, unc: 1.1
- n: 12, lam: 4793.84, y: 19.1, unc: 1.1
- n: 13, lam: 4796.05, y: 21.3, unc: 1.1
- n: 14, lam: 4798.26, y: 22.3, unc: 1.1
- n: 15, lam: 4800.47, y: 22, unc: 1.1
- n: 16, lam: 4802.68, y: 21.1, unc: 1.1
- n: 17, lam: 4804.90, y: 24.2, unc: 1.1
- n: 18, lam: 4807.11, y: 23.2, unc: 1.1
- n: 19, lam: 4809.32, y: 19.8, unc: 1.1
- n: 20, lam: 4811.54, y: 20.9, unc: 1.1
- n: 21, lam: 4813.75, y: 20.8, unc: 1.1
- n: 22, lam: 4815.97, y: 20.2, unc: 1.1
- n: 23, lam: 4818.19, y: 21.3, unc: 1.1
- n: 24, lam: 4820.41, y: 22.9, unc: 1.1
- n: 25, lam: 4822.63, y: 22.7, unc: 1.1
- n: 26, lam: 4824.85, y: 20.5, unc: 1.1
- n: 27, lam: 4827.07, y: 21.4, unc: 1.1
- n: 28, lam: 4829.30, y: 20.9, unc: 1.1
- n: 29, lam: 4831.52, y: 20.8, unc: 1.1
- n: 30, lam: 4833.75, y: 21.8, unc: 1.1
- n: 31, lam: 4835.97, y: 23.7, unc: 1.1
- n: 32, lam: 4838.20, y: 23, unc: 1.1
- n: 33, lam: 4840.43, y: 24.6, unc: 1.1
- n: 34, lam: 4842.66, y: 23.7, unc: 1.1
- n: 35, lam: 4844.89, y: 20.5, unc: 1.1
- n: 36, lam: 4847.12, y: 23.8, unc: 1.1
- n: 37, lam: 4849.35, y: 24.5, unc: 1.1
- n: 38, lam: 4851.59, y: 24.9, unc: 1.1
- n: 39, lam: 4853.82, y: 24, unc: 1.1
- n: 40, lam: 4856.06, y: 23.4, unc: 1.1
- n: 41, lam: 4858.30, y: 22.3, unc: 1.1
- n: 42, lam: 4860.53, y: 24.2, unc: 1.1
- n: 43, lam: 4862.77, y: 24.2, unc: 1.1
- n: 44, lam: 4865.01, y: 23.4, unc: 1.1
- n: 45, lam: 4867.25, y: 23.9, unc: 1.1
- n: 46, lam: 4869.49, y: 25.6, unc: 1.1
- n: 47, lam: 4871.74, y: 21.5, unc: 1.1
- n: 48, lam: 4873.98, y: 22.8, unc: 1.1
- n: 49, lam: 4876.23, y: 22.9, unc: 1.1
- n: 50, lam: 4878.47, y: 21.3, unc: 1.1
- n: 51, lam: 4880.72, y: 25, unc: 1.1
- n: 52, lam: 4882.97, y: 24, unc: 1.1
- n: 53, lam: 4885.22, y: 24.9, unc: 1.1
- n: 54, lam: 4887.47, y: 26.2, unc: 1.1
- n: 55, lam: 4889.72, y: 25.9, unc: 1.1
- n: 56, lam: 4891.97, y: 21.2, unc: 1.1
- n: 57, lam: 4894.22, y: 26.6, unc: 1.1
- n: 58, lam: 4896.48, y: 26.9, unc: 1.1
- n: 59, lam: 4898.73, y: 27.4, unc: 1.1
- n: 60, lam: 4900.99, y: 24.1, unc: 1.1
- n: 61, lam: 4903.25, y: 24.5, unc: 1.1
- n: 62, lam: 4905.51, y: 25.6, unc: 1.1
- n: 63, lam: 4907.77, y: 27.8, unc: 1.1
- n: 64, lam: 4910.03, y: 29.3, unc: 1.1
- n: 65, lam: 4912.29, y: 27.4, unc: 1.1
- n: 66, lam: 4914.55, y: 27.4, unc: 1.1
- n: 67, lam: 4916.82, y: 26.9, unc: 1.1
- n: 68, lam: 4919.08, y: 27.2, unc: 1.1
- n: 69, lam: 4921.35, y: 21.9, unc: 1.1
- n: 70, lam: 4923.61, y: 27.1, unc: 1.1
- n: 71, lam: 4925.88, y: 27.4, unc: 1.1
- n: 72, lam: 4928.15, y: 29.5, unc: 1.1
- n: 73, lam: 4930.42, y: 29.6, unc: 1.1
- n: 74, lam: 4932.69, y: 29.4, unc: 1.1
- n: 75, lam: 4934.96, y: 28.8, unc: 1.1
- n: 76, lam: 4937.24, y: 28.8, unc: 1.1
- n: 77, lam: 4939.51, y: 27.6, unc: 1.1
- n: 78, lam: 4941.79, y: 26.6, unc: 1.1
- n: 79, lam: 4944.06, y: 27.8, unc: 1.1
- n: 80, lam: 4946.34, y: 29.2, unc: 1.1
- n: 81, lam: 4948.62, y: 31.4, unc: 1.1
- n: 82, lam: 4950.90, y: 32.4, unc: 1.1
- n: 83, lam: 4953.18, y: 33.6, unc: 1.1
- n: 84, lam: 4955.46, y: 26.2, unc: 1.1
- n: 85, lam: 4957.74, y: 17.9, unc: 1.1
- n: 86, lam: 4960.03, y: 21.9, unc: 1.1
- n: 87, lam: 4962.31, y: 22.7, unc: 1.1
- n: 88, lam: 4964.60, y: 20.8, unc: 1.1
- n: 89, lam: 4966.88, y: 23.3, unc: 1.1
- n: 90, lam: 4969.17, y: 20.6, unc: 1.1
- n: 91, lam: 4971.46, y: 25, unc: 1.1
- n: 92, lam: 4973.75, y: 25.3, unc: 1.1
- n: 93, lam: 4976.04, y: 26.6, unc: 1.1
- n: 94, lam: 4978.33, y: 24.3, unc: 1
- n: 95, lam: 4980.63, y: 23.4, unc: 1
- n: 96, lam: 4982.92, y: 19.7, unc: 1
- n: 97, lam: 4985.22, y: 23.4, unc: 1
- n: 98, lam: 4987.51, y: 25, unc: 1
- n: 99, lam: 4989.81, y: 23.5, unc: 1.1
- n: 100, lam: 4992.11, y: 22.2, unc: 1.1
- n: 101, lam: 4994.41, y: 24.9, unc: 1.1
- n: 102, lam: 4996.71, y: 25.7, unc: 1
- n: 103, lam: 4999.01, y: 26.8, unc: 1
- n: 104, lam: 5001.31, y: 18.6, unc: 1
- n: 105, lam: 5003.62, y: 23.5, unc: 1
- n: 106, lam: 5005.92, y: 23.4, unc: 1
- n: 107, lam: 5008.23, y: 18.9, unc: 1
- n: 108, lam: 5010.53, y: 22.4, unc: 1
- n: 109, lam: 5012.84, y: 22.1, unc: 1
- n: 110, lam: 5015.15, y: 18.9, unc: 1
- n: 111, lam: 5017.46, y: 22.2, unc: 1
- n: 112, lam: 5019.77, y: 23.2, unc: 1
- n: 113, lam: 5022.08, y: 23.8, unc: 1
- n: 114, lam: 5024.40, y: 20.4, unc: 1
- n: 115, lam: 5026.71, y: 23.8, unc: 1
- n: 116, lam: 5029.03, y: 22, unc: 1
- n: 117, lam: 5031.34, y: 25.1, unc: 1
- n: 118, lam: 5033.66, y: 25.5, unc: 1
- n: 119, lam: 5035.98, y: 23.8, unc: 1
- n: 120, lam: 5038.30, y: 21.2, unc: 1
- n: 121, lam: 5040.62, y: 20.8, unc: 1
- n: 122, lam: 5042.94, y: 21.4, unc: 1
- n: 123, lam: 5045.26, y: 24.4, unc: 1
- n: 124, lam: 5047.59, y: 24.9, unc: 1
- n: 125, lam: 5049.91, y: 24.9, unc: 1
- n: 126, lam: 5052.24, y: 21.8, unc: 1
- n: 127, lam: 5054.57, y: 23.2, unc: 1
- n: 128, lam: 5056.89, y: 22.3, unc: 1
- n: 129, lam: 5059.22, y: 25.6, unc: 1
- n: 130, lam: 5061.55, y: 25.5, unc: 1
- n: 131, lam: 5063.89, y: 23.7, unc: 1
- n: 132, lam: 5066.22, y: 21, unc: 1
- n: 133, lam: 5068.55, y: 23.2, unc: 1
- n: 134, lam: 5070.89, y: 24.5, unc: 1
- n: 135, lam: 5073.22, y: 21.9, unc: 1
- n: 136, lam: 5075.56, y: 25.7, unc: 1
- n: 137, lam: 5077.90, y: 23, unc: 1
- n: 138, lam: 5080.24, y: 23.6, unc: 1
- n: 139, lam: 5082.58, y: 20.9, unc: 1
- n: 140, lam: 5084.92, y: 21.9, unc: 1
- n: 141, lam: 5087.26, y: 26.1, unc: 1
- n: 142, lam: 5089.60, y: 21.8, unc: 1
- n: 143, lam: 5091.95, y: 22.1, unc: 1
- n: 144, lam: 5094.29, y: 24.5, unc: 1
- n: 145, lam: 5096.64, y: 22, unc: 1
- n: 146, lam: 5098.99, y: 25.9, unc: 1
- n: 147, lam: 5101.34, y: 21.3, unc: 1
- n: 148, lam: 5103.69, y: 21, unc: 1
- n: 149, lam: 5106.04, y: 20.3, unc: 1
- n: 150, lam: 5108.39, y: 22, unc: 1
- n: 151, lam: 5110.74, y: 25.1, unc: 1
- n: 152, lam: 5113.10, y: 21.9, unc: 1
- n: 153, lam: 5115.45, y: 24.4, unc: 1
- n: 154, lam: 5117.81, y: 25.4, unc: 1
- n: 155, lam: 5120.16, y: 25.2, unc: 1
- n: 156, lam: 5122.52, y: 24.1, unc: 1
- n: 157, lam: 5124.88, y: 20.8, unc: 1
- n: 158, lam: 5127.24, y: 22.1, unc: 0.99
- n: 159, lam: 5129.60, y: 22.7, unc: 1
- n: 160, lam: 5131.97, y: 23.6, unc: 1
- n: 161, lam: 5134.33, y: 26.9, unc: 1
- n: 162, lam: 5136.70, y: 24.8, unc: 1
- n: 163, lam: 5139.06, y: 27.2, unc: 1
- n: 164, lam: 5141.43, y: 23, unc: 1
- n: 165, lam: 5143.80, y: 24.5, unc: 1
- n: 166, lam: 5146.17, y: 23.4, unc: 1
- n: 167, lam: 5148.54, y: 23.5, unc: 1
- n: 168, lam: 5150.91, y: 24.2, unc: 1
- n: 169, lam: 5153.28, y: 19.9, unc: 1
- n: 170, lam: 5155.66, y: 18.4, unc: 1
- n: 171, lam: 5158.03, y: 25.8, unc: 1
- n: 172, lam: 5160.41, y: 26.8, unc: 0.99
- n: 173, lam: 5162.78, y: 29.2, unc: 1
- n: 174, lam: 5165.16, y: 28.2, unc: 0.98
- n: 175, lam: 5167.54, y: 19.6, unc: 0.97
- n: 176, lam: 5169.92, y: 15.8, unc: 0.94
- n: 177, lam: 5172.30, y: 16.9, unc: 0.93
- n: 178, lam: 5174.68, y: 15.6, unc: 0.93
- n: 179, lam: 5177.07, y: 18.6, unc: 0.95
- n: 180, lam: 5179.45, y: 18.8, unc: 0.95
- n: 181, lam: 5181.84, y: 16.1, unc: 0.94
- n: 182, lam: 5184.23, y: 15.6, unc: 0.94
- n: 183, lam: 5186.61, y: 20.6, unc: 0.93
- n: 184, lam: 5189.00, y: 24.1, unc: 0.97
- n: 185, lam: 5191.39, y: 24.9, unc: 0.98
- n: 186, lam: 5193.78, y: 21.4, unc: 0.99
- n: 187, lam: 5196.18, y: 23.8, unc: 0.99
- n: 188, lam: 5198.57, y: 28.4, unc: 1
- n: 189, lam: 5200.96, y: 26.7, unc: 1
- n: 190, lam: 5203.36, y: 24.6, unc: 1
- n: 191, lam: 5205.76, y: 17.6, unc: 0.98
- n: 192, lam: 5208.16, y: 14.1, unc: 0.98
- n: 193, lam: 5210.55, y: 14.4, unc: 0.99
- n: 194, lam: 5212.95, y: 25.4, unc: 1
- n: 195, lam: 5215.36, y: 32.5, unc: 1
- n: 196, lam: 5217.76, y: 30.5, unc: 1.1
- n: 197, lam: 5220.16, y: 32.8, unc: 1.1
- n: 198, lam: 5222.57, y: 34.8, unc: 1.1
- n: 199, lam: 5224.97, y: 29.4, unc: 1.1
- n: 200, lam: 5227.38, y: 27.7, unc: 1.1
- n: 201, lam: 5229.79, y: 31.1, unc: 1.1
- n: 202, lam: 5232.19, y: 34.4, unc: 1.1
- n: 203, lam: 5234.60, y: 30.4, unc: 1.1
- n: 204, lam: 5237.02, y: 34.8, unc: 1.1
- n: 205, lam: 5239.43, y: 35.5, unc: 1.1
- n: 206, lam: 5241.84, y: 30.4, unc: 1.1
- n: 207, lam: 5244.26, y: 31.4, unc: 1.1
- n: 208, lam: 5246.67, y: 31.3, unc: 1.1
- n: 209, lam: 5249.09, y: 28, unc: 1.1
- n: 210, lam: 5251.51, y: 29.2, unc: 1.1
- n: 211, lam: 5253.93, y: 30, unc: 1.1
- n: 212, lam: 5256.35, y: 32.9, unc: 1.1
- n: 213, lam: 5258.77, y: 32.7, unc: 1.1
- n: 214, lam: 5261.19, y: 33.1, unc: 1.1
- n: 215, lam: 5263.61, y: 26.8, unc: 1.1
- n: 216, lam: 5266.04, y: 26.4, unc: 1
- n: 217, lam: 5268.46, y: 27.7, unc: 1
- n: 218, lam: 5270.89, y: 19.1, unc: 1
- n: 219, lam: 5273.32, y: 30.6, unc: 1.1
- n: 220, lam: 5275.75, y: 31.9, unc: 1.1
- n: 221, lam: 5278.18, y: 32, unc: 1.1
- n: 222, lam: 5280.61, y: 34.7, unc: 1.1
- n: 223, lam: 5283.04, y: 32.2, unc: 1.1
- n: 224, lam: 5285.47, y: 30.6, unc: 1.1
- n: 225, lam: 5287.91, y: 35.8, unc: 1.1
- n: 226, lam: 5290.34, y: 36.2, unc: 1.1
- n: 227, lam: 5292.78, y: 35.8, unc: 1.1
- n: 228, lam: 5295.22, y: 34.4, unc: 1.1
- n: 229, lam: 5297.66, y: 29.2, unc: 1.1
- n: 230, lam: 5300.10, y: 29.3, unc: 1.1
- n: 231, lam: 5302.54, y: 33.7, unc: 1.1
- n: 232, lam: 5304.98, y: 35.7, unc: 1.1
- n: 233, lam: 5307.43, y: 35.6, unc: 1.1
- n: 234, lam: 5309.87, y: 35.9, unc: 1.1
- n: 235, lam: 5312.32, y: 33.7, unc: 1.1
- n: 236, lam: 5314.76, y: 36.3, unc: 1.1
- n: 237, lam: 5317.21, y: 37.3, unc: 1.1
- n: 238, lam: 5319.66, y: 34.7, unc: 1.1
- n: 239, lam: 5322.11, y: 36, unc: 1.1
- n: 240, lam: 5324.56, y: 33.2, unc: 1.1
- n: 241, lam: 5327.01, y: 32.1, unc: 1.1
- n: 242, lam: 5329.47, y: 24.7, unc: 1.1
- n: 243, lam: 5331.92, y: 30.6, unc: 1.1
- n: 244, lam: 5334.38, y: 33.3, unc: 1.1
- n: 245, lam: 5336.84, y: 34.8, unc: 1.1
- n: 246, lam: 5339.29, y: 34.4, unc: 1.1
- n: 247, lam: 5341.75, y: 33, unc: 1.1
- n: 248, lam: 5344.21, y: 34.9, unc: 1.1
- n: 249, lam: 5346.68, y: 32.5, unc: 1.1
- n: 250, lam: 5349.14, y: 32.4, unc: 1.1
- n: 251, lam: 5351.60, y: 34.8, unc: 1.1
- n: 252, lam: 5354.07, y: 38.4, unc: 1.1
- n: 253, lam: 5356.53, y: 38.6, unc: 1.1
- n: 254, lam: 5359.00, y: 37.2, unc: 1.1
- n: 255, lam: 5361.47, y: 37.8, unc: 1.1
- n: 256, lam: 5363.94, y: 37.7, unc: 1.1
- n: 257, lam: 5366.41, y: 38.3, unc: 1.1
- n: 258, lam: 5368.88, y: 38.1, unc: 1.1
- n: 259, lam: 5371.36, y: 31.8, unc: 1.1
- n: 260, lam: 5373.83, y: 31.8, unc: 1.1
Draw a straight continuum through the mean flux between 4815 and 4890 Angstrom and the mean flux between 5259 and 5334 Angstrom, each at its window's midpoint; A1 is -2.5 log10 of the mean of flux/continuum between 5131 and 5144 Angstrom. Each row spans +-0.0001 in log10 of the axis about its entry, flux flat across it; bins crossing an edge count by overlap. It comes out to 0.16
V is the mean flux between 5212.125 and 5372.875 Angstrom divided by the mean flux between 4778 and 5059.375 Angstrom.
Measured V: 1.4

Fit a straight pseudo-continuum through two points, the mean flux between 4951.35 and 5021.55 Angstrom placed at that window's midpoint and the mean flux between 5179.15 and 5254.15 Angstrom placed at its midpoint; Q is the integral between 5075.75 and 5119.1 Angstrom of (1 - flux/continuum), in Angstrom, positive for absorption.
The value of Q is 3.3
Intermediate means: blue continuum 23.3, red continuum 26.6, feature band 23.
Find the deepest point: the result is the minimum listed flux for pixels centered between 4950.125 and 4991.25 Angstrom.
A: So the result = 17.9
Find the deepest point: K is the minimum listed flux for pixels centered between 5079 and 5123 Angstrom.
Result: 20.3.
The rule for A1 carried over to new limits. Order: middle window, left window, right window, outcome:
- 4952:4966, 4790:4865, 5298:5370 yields 0.07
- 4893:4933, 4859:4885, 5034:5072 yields -0.15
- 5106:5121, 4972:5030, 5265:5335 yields 0.12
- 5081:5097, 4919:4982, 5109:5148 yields 0.08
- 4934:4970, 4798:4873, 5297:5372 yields -0.04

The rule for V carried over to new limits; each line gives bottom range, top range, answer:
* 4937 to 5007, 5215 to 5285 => 1.24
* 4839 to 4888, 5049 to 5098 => 0.98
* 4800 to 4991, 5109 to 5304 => 1.08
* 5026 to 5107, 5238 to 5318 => 1.38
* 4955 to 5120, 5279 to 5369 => 1.49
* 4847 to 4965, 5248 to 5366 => 1.28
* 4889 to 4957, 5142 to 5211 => 0.78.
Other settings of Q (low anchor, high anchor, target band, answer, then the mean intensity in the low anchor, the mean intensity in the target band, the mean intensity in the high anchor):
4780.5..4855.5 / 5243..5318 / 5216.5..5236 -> -0.47 Angstrom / 21.6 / 31.4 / 31.9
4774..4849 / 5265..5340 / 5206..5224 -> 2.71 Angstrom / 21.2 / 25.9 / 32.5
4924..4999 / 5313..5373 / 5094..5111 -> 3.81 Angstrom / 25.8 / 22.5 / 34.7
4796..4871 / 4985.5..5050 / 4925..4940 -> -3.96 Angstrom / 22.6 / 28.8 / 23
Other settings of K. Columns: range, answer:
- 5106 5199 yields 15.6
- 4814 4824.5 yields 20.2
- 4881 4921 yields 21.2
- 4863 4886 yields 21.3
